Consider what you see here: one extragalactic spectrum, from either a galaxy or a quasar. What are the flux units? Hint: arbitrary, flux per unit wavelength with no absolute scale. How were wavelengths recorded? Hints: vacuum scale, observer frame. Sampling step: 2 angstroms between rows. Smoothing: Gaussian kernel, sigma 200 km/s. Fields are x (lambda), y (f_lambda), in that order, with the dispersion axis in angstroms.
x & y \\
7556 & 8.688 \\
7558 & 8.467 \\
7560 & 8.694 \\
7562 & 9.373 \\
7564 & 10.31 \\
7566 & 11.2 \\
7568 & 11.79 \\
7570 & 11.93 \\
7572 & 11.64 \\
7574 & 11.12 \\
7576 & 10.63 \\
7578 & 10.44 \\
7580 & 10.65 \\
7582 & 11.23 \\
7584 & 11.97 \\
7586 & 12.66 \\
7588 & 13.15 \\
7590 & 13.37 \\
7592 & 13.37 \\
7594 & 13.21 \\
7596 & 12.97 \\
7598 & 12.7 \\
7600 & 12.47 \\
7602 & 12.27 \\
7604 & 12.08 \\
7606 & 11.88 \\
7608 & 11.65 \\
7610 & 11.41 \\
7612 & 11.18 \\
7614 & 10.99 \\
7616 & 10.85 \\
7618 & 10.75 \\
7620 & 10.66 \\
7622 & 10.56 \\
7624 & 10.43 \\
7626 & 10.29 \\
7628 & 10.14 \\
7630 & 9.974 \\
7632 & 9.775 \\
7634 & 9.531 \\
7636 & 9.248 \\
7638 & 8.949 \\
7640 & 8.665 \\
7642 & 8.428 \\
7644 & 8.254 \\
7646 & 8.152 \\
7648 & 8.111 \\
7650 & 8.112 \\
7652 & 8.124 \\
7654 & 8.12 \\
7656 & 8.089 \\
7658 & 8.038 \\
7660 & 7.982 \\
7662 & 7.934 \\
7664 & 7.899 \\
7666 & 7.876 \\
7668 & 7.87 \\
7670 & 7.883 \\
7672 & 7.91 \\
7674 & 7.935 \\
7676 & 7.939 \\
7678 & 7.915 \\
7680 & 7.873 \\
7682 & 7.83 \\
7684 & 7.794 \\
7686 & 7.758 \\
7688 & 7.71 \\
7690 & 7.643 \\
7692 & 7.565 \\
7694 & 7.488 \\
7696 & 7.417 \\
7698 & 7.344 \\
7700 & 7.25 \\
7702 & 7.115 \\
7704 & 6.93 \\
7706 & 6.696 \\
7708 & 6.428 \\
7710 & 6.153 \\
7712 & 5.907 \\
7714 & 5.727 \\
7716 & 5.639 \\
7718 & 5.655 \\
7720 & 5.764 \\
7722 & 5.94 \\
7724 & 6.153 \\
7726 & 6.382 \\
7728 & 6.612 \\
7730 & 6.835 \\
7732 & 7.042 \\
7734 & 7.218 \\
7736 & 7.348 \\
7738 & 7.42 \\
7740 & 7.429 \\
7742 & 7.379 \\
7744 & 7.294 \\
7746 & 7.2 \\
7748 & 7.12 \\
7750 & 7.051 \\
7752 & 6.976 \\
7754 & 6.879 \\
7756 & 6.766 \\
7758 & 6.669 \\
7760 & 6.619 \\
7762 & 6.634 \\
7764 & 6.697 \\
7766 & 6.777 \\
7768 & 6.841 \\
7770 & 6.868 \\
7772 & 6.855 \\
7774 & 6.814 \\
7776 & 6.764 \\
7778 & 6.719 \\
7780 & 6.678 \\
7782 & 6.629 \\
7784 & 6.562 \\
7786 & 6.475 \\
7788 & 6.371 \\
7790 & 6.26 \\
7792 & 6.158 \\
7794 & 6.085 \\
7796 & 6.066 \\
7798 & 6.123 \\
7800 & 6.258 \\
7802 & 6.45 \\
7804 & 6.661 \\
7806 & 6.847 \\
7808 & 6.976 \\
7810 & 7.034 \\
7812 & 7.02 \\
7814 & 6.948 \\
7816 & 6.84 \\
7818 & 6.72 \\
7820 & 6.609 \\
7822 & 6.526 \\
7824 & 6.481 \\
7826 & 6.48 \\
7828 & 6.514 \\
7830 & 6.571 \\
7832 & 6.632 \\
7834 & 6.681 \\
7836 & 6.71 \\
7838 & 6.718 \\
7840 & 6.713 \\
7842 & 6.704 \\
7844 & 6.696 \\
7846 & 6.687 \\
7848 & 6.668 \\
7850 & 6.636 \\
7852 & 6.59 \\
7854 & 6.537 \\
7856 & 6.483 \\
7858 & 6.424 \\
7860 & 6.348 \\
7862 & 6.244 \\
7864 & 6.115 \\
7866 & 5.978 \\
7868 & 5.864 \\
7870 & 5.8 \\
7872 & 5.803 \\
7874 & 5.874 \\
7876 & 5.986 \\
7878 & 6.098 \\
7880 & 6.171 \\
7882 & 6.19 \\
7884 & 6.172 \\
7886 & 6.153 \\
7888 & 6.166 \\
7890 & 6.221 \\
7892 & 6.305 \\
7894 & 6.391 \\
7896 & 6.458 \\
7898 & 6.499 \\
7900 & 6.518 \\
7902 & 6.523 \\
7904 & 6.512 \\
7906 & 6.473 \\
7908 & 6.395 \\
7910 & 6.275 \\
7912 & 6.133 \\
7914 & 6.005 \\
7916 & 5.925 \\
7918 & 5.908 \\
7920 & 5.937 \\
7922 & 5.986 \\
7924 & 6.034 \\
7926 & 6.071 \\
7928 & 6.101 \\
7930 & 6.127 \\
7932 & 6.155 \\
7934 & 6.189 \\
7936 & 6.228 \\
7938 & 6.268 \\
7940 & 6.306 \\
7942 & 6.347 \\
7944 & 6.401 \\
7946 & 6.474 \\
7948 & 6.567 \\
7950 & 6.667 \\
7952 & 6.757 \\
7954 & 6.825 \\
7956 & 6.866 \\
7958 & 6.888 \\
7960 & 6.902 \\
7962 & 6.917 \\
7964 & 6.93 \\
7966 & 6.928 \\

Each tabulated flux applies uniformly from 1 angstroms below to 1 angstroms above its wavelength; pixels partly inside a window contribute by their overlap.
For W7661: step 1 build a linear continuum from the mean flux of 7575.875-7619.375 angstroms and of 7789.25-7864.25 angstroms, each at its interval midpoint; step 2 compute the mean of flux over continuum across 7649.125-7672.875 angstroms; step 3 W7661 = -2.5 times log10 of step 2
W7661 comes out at 0.29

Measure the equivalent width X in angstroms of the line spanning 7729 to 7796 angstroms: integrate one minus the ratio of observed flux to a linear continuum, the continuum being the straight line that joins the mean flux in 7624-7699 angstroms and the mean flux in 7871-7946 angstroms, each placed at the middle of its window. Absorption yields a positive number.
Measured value 5.6 angstroms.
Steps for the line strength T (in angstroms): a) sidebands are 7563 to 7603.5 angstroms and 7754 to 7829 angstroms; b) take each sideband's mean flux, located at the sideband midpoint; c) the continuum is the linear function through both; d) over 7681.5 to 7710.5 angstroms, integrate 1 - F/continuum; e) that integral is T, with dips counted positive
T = 5.72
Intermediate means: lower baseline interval 12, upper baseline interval 6.62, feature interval 7.28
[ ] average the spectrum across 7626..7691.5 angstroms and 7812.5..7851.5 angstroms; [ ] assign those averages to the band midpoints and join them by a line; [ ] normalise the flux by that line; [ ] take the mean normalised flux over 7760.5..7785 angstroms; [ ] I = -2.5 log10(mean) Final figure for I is 0.077 mag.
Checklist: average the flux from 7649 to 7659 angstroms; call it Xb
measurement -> 8.1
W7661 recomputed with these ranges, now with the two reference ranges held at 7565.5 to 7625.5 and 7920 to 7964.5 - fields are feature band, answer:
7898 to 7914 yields 0.10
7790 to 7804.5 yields 0.35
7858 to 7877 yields 0.25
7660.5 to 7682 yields 0.31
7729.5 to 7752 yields 0.30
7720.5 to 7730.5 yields 0.47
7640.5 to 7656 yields 0.31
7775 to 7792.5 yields 0.33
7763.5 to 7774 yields 0.31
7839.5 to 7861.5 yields 0.19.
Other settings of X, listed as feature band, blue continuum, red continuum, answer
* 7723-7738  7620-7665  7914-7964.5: 2.4 angstroms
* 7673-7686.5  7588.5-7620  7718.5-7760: 1.9 angstroms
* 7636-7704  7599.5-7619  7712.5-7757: 9.3 angstroms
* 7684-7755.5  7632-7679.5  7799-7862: 7.2 angstroms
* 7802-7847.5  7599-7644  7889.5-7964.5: 6.1 angstroms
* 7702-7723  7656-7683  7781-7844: 3.9 angstroms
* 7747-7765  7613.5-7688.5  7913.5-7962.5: 2.4 angstroms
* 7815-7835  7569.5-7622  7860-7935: 2.4 angstroms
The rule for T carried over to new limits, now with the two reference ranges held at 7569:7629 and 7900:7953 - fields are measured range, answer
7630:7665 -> 7.61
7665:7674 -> 2.22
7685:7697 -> 2.99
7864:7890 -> 3.82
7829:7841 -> 1.69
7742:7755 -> 2.93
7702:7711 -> 2.97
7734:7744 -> 2.11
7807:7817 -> 1.44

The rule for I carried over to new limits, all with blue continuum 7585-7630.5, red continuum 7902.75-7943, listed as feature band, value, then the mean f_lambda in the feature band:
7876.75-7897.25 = 0.094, 6.23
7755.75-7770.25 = 0.314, 6.73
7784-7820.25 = 0.255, 6.55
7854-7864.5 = 0.150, 6.35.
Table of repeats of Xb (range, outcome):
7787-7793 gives 6.26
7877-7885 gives 6.16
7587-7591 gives 13.3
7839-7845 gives 6.7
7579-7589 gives 11.9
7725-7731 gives 6.61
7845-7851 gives 6.66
